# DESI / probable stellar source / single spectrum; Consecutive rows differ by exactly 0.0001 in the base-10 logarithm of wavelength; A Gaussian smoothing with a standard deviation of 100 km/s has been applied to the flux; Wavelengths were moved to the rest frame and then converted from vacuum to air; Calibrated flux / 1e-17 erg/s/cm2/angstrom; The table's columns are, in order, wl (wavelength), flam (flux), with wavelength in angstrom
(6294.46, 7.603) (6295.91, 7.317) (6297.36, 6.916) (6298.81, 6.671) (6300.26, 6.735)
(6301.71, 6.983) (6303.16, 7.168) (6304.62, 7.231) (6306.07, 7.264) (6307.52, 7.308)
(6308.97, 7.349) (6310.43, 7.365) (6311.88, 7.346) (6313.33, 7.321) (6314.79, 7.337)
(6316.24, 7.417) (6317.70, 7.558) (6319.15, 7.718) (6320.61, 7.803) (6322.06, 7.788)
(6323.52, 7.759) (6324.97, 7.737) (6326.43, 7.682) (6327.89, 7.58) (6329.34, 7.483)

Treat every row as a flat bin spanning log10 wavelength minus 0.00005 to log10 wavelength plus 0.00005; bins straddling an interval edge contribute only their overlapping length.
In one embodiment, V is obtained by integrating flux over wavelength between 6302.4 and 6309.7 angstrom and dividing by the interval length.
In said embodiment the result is 7.26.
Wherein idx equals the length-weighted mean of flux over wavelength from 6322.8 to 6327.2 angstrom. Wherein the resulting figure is 7.72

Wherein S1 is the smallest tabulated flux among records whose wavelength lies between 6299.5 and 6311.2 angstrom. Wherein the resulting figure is 6.735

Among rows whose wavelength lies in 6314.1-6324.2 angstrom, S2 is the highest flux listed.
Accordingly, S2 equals 7.803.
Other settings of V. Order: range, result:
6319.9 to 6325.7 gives 7.78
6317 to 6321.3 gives 7.69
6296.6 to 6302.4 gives 6.83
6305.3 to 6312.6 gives 7.33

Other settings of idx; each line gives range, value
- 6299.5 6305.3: 7.02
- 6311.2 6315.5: 7.33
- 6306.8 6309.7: 7.33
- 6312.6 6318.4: 7.4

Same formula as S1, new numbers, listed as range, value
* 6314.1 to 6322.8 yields 7.337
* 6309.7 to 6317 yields 7.321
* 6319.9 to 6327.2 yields 7.682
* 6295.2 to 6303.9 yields 6.671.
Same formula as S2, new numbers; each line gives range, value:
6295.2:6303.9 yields 7.317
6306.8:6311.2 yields 7.365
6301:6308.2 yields 7.308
